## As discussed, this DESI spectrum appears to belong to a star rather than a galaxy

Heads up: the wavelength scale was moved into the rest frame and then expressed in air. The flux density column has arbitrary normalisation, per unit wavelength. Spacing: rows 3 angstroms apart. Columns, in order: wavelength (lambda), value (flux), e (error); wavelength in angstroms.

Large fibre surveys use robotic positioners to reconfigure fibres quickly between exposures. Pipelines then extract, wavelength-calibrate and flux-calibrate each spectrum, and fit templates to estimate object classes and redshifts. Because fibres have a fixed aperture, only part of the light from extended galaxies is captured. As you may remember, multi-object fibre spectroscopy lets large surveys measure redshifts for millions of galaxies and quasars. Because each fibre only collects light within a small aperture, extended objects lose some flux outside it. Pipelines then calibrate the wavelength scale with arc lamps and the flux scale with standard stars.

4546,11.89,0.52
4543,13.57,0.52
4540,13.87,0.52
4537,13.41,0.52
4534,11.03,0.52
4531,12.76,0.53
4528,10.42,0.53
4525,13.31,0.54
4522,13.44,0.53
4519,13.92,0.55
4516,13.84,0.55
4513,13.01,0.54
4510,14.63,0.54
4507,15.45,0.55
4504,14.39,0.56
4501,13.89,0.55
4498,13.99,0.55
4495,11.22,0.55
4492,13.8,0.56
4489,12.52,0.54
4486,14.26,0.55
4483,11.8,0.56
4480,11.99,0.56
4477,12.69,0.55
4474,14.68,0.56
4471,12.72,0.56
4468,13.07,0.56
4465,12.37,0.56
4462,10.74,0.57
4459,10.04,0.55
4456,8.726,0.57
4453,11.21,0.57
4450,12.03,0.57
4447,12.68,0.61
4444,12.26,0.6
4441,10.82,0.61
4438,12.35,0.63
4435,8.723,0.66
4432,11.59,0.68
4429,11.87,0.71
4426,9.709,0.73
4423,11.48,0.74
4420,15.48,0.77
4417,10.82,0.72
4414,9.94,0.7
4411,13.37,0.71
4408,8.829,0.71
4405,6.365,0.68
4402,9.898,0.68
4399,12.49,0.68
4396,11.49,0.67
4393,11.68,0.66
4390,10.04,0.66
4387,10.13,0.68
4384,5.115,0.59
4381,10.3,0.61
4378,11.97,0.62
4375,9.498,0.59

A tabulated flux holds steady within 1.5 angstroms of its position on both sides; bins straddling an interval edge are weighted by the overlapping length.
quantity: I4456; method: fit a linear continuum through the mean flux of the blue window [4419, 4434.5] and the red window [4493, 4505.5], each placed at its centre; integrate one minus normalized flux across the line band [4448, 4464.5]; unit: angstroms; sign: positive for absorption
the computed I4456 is 2.2 angstroms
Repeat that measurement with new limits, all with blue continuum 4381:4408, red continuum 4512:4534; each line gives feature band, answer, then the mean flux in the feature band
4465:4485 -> -2.1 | 12.8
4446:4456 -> -0.4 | 11.5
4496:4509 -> -2.1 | 14.3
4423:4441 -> -0.6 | 10.9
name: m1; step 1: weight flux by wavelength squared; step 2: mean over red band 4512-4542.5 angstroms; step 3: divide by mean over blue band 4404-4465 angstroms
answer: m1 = 1.2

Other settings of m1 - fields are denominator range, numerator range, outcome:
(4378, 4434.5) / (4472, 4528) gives 1.32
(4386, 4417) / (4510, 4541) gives 1.31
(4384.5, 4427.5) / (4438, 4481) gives 1.14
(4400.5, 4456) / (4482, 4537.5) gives 1.24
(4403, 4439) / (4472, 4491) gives 1.23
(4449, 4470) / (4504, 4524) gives 1.29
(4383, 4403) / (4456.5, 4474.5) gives 1.20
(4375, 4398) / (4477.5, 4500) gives 1.33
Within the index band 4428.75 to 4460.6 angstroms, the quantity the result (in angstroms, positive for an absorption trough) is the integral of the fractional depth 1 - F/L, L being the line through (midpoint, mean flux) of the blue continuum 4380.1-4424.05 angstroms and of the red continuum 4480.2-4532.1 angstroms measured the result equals 1.5 angstroms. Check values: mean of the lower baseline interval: 10.5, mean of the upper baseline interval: 13.3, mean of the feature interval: 11.1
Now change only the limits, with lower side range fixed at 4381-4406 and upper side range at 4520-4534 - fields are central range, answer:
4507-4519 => -1.9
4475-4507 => -4.2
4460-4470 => -0.7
